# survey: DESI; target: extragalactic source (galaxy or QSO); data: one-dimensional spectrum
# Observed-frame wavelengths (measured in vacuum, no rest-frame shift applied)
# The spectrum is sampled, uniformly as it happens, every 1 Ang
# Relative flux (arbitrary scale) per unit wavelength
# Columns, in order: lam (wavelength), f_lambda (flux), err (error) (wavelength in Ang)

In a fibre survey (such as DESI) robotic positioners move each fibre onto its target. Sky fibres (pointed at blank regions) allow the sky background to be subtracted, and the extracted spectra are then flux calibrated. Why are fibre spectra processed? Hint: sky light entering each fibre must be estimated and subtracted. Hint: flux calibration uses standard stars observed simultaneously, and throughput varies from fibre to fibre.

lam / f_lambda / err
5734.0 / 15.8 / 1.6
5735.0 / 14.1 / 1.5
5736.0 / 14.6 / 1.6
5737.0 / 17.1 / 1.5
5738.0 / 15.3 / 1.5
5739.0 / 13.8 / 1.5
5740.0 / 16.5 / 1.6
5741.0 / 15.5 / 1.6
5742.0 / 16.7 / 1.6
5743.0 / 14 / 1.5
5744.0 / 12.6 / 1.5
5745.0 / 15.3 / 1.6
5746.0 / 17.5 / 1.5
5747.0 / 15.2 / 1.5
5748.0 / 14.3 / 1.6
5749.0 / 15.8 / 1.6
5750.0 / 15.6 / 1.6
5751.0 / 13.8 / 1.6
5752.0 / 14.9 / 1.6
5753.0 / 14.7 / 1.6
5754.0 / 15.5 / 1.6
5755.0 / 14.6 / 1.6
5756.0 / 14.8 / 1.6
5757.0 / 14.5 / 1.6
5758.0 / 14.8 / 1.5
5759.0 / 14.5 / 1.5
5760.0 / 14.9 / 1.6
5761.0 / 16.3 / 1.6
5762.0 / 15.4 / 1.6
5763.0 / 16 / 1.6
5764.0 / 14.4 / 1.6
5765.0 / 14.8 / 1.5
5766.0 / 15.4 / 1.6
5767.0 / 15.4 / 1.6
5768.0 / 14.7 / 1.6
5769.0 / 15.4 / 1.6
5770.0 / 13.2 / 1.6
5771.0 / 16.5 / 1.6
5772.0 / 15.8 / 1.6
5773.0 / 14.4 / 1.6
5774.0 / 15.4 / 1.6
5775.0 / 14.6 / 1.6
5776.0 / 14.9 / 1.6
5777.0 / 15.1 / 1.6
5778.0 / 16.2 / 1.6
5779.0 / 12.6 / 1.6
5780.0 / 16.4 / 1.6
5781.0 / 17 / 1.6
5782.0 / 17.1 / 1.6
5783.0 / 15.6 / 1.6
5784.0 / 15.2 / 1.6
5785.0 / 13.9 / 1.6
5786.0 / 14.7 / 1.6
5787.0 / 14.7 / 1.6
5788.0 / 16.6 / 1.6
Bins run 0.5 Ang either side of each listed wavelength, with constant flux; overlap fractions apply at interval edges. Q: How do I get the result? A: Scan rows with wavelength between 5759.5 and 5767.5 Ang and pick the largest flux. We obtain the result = 16.3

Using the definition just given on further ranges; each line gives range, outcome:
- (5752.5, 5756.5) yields 15.5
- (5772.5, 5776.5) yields 15.4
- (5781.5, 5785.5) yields 17.1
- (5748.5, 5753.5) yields 15.8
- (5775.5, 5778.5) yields 16.2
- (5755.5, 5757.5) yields 14.8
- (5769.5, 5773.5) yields 16.5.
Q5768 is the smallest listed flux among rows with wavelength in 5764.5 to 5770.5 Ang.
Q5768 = 13.2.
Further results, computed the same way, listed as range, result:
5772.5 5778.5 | 14.4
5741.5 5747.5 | 12.6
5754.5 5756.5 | 14.6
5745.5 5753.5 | 13.8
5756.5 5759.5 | 14.5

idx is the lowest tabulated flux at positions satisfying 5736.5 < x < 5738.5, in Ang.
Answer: 15.3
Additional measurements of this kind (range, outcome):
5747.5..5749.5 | 14.3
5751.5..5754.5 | 14.7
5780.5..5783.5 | 15.6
